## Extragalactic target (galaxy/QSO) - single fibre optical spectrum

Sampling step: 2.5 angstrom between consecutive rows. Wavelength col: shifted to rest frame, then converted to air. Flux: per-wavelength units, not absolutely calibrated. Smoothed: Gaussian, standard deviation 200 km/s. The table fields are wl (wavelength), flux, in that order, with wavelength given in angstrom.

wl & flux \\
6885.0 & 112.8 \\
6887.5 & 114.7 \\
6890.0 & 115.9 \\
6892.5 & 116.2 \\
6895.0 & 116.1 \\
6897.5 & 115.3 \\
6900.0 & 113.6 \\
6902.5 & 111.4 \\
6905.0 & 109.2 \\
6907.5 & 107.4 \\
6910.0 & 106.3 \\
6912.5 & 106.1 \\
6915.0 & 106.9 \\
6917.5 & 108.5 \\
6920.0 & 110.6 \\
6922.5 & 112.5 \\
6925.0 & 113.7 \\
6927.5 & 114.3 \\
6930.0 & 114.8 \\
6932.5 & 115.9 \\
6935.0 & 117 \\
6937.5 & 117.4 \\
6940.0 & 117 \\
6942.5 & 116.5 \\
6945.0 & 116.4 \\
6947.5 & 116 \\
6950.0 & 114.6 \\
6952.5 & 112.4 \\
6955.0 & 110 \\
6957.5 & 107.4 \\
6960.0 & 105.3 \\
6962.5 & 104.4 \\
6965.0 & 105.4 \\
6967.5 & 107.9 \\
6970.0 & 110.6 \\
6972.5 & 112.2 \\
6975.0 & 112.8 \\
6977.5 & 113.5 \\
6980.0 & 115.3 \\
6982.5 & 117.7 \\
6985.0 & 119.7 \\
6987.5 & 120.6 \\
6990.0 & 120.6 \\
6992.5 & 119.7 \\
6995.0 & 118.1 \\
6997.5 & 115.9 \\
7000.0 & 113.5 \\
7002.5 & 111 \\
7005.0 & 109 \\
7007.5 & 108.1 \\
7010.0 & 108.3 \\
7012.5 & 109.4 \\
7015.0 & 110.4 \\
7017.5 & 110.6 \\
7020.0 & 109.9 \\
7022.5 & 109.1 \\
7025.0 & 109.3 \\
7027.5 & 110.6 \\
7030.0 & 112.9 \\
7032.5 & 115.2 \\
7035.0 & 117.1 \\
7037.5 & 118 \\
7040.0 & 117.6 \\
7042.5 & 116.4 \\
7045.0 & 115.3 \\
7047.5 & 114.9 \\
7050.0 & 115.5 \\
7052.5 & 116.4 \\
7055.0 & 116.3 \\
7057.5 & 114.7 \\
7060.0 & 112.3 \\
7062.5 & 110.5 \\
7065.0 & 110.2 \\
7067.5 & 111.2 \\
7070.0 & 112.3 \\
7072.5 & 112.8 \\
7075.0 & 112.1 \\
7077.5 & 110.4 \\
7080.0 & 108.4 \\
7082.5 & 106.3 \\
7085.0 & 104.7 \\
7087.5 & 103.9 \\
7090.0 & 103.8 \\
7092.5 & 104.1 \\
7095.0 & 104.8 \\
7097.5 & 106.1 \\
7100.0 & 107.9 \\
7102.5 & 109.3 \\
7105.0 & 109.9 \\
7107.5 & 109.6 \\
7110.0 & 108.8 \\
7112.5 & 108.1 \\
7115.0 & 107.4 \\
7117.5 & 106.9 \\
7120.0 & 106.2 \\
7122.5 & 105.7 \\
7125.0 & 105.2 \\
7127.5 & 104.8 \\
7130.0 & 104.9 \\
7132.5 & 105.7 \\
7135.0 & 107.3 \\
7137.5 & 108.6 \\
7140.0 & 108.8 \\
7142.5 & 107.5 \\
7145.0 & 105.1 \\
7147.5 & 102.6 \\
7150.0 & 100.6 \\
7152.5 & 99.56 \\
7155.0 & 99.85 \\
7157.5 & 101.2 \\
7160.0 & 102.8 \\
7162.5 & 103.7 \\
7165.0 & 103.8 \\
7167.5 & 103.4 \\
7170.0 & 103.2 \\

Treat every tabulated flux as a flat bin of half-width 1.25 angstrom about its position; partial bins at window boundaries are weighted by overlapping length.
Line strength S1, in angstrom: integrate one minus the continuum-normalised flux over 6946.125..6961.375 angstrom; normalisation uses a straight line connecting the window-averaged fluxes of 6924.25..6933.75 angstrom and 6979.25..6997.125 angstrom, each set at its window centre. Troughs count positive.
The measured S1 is 0.7 angstrom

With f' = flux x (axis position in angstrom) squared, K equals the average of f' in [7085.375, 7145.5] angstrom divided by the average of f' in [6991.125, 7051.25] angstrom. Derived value 1.0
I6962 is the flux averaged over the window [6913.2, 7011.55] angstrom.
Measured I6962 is 113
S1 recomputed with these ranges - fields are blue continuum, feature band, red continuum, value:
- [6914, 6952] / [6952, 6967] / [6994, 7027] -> 0.8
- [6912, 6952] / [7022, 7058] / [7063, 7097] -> -1.7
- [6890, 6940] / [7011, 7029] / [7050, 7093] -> 0.2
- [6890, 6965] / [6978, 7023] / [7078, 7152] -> -1.6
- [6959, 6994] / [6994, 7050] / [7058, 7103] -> -0.8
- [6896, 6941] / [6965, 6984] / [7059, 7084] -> -0.2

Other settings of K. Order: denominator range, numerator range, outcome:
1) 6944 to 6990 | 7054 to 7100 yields 1.00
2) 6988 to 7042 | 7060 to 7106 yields 0.98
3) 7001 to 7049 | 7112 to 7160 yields 0.96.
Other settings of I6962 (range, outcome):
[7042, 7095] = 111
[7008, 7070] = 113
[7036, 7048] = 117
